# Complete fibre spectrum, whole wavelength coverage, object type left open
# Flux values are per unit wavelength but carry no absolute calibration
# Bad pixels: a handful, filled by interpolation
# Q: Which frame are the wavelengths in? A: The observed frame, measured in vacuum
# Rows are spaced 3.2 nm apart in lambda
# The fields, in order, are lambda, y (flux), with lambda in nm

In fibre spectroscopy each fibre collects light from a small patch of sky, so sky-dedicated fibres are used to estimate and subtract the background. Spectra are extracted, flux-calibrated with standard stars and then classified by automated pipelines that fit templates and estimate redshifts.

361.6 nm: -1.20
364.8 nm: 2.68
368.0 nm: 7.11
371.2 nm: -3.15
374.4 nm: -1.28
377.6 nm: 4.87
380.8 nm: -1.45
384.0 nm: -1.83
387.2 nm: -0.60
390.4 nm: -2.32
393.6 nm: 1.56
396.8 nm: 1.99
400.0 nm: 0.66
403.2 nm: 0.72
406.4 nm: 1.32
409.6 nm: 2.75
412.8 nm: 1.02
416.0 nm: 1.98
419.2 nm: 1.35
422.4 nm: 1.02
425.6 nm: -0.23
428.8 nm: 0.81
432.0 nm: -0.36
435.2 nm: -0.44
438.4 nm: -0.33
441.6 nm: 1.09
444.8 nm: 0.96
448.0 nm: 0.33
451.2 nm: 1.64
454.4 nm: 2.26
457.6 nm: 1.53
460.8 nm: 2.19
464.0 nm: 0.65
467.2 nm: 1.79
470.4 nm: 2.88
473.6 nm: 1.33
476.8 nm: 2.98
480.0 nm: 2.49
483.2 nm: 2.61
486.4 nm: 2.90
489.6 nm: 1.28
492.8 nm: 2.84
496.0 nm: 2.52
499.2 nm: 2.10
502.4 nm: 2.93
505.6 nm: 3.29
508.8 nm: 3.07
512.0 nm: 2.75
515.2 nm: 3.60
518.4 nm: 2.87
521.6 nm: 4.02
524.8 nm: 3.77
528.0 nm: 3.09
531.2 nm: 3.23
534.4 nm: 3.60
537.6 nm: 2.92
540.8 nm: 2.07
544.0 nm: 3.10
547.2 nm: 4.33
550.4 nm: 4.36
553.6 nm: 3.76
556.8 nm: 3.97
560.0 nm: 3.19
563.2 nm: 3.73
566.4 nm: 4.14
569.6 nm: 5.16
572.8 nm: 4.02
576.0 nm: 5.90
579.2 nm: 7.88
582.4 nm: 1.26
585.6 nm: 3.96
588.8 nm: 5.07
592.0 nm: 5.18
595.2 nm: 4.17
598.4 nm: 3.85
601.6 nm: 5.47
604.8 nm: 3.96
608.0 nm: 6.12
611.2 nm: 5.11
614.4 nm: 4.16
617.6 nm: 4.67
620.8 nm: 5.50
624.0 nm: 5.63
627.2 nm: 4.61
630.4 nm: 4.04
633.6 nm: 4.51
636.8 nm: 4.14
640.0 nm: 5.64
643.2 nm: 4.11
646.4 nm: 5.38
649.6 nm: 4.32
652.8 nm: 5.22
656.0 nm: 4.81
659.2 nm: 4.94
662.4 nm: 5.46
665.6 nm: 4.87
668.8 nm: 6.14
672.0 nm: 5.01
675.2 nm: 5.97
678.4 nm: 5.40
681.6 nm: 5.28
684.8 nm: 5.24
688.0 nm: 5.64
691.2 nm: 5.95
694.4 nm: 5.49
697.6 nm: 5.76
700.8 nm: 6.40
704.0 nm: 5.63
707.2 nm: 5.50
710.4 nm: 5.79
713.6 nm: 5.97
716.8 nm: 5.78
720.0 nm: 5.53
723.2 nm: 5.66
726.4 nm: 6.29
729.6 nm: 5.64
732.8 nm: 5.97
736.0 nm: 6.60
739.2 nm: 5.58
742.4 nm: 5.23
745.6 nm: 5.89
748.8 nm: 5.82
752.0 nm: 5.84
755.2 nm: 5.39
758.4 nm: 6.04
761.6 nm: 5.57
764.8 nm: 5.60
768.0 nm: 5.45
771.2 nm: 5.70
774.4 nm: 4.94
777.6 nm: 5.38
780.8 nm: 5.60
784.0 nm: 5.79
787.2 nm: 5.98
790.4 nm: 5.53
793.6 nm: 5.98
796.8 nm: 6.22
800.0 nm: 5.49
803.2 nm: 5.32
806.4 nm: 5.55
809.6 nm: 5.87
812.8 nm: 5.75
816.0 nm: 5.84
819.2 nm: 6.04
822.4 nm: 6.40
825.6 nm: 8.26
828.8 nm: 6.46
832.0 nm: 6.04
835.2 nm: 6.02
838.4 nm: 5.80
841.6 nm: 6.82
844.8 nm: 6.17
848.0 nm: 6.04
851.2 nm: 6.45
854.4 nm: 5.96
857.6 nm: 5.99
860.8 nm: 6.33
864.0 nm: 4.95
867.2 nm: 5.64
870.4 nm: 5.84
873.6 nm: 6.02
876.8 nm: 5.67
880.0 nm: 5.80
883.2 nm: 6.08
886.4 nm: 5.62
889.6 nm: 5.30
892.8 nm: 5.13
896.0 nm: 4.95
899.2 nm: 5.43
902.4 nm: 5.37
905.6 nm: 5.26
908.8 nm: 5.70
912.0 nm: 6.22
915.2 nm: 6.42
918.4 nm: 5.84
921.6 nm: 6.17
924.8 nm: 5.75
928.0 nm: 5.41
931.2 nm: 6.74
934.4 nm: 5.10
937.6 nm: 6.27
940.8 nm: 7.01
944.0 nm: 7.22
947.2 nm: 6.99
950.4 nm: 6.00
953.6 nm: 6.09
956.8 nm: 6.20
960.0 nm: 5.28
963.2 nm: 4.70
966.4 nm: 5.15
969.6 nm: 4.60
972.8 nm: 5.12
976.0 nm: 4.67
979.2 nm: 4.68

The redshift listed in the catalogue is 0.258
